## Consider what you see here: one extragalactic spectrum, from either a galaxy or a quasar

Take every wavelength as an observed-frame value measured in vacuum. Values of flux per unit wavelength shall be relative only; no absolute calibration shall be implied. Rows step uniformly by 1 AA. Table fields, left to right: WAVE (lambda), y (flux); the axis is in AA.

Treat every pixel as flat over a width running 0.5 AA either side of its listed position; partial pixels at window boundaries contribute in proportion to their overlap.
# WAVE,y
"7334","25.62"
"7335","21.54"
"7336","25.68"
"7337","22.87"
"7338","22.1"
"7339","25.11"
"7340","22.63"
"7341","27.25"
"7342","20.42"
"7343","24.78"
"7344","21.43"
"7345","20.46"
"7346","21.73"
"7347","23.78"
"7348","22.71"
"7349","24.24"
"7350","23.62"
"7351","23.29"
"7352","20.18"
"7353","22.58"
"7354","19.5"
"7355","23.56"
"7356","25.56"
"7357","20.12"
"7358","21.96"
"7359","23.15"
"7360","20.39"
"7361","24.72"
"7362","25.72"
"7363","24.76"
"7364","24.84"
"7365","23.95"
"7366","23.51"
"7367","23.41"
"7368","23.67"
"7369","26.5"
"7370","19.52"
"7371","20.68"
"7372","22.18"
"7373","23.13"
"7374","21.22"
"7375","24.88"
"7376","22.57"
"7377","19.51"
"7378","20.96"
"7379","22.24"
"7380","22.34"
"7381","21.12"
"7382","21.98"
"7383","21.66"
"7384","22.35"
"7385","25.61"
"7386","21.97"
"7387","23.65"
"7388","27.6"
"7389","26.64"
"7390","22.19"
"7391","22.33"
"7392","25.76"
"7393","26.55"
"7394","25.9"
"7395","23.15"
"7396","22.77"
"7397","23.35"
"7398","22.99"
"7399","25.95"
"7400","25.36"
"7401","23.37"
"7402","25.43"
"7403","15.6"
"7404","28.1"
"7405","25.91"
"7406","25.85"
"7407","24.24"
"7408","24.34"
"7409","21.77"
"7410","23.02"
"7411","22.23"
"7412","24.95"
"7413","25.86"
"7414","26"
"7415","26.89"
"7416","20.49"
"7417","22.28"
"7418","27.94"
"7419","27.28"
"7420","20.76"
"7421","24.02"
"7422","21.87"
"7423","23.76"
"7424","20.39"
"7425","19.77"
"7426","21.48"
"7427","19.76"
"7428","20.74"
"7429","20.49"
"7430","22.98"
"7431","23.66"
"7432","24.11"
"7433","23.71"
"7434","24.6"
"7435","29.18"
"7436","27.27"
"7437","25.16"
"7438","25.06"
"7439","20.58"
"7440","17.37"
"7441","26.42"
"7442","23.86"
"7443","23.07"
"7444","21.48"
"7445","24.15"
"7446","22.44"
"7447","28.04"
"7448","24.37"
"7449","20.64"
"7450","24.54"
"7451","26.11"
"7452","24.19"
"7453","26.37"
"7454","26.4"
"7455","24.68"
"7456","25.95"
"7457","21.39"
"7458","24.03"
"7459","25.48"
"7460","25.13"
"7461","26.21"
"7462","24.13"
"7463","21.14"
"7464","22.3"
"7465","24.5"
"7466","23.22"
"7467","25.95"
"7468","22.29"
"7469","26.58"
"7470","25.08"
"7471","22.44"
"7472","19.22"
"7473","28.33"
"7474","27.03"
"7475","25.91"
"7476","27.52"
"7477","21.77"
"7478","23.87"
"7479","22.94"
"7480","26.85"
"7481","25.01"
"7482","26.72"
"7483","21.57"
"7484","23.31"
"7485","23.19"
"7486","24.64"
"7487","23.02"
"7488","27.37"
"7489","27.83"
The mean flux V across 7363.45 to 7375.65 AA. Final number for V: 23.1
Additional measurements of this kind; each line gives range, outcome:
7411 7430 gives 23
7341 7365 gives 22.9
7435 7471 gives 24.2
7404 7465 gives 23.8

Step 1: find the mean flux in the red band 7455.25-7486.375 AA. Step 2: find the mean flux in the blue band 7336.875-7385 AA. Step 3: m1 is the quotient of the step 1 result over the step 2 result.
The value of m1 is 1.07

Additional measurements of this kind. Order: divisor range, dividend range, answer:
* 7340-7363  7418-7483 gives 1.05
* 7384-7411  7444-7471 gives 1.01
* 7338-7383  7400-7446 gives 1.03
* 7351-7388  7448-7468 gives 1.07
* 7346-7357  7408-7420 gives 1.07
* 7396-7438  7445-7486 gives 1.03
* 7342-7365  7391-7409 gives 1.06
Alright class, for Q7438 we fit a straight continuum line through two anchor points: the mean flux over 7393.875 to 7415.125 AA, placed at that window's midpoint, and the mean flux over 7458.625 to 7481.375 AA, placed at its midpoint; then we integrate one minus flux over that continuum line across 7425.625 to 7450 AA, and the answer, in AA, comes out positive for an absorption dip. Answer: 0.9 AA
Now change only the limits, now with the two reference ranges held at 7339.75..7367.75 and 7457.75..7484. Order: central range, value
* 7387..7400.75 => -0.6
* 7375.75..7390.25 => 0.3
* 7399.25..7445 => 0.6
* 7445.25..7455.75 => -0.3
